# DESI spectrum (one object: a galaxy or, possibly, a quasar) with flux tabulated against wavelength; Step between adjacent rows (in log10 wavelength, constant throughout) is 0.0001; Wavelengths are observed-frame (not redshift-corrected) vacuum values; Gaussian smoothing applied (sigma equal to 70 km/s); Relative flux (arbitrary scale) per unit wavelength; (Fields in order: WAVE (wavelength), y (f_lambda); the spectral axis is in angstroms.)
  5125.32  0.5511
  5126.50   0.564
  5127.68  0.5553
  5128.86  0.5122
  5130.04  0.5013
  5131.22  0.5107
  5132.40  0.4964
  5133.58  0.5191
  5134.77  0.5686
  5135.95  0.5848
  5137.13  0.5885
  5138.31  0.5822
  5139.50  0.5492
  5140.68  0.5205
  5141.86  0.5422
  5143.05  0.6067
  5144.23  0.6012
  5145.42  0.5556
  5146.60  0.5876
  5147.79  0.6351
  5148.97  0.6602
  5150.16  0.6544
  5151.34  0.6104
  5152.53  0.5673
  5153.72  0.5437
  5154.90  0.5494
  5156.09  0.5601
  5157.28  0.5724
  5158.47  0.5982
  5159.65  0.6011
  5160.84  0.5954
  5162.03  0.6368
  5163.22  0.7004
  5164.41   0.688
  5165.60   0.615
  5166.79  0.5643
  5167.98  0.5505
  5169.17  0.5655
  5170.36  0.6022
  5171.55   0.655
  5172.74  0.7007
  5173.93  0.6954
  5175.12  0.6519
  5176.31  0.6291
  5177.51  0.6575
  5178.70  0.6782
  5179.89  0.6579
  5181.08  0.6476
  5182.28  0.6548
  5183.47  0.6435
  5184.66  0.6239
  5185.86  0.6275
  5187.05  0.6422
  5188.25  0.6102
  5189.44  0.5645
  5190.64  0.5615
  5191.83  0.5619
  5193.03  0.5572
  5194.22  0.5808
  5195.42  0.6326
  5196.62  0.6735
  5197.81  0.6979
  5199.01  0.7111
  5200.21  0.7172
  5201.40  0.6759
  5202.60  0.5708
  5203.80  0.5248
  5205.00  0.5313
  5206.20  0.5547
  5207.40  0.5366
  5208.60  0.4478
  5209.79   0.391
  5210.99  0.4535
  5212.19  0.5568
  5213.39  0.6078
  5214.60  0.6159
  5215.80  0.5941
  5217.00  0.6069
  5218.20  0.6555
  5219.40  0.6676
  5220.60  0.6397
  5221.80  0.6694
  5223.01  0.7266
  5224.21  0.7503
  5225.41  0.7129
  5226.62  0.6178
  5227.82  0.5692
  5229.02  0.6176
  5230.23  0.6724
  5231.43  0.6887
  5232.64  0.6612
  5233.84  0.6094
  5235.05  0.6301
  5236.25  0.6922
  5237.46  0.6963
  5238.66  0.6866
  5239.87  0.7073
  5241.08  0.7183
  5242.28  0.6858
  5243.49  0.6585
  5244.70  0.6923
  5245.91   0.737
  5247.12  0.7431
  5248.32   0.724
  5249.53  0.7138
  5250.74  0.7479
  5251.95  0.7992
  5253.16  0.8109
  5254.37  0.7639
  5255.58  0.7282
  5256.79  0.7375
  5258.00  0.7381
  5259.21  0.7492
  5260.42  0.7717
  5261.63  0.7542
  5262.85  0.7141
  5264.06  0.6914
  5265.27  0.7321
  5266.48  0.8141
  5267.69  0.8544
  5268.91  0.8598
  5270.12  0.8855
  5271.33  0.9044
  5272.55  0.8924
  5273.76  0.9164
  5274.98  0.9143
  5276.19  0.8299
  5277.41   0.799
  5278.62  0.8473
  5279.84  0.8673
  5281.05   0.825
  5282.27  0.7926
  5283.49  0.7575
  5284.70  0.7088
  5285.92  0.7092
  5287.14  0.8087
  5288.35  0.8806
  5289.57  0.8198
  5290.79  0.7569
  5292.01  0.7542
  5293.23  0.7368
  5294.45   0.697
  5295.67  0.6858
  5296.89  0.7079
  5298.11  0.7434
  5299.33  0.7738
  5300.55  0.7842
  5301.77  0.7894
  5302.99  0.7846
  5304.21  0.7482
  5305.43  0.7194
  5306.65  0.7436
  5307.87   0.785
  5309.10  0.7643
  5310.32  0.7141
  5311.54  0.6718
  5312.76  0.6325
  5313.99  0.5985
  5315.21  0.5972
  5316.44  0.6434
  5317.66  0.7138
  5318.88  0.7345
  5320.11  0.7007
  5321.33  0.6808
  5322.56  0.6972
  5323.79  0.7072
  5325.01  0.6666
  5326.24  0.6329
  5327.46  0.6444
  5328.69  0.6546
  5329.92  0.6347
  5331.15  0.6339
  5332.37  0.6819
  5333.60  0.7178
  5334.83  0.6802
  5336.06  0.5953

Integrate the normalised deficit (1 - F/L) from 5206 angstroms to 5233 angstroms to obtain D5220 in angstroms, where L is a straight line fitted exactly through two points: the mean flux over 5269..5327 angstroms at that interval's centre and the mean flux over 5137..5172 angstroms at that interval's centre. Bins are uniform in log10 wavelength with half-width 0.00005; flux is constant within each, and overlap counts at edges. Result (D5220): 2.4 angstroms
